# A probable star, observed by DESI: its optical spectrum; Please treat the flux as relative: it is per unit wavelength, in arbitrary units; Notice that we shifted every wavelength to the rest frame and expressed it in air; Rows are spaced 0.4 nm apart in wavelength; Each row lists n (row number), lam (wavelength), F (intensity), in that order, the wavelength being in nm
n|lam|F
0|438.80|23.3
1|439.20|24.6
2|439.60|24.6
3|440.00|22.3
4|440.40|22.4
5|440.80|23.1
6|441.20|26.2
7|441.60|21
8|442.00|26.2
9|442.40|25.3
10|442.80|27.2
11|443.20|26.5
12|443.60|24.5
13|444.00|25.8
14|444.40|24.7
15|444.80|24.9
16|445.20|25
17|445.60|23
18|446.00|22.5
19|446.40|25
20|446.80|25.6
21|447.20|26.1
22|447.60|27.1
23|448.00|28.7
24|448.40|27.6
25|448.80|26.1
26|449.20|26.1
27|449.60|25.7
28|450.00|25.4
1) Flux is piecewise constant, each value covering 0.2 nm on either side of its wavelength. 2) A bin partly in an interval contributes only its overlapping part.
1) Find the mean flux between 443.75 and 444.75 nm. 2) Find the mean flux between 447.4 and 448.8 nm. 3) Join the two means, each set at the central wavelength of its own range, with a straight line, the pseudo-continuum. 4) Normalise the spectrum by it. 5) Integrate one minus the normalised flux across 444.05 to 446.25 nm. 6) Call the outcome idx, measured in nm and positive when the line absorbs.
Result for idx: 0.13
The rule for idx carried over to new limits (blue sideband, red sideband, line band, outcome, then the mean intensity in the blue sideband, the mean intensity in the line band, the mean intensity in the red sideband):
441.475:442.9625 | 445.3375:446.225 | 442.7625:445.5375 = -0.16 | 25.1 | 25.3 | 23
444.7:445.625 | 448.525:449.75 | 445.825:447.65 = 0.00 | 24.5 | 25.1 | 26.1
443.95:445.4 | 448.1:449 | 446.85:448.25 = -0.03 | 25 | 27.1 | 27.1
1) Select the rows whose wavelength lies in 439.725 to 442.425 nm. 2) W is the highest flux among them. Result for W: 26.2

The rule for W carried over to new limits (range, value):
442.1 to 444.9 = 27.2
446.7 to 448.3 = 28.7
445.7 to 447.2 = 26.1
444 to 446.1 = 25.8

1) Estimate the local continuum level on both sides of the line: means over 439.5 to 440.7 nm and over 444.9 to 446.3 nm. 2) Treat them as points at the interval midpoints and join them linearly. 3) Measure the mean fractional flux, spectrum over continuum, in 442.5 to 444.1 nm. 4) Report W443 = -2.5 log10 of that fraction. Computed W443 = -0.11 mag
